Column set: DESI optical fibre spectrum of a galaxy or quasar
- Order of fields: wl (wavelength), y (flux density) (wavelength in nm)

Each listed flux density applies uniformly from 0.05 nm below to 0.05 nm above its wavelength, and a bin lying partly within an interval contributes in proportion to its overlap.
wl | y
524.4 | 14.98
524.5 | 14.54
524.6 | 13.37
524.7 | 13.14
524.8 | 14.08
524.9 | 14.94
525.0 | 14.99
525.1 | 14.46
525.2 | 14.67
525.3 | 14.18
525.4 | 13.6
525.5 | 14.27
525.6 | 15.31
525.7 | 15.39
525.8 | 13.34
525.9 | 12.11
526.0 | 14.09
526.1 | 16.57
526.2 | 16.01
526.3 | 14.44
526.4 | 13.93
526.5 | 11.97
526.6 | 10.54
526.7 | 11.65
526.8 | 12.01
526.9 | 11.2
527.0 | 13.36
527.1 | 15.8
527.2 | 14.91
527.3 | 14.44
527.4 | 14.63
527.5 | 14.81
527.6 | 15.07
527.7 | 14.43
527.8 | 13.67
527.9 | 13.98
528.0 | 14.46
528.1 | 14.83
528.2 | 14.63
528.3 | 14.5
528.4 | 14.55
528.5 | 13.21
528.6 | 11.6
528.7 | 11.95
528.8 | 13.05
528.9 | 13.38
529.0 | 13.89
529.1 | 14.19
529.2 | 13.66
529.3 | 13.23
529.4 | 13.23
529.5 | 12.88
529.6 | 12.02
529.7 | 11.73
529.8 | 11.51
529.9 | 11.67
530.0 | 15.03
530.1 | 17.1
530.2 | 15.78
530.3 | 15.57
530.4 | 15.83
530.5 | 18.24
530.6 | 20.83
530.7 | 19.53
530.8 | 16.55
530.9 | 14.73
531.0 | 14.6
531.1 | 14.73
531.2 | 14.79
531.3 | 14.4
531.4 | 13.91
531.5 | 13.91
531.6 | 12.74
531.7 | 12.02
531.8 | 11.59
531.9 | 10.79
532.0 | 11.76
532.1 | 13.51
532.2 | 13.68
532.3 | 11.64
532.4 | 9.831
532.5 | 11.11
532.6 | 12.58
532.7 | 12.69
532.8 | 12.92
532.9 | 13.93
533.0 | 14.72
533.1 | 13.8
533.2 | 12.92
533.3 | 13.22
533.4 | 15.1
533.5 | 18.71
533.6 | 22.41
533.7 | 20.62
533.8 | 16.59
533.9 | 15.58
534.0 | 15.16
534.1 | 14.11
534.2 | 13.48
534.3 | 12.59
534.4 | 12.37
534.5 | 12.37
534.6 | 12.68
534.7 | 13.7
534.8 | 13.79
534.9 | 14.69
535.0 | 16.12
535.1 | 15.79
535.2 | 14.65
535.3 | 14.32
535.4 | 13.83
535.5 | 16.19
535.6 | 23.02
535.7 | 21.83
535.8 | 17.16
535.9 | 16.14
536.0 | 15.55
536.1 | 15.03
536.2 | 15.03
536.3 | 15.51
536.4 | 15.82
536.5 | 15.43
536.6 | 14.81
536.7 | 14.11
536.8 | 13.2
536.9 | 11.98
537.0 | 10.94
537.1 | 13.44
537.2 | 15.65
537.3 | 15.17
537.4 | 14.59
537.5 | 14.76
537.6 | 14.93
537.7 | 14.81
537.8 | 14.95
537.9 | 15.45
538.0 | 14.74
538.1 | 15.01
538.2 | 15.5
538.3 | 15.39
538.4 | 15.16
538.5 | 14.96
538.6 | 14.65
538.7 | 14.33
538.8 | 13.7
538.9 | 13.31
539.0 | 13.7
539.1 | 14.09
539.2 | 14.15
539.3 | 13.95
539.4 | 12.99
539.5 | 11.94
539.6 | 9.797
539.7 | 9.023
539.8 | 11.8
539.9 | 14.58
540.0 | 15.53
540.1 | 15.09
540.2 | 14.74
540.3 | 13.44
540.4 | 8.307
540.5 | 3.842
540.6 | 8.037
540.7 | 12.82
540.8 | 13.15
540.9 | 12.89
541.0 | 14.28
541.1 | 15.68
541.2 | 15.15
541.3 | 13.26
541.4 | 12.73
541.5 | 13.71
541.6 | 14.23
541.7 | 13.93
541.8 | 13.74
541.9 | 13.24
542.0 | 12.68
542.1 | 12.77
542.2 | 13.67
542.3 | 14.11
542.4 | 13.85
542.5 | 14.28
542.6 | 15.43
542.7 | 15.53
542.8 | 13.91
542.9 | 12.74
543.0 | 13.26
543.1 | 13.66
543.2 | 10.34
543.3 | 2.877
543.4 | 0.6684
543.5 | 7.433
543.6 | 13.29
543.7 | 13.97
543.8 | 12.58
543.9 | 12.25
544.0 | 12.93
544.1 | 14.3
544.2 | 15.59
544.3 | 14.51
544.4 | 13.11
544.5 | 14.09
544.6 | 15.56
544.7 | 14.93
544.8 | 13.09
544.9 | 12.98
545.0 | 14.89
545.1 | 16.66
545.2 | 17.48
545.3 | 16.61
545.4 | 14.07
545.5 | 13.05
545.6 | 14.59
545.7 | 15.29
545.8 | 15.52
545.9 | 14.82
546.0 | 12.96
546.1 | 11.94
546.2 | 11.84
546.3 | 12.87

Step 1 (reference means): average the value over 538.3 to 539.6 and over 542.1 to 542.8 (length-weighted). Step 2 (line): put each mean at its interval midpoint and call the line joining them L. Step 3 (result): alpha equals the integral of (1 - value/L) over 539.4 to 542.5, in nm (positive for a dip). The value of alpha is 0.295 nm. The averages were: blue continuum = 13.8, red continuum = 14.3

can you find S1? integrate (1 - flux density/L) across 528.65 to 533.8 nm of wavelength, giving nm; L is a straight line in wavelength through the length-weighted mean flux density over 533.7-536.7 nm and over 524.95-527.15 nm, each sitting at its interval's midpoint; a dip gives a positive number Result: 0.16 nm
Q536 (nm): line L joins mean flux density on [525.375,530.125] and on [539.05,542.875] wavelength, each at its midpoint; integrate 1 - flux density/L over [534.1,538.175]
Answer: -0.49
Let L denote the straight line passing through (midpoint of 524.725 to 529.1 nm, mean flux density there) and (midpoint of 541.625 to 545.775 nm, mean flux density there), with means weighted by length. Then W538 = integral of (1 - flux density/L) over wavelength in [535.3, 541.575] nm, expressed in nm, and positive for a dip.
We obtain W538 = -0.29 nm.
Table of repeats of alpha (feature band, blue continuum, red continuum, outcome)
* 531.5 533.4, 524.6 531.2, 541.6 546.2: 0.18 nm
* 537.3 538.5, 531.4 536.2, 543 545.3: -0.11 nm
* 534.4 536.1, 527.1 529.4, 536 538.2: -0.14 nm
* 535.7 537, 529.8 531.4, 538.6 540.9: -0.13 nm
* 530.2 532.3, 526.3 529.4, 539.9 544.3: -0.20 nm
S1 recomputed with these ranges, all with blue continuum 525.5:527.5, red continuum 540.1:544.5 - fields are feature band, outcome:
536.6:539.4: -0.31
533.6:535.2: -0.21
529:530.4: -0.02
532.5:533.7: -0.15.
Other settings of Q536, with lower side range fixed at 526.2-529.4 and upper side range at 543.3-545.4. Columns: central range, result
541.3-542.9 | -0.07 nm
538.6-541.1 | 0.13 nm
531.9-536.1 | -0.41 nm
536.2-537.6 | -0.10 nm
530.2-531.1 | -0.22 nm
